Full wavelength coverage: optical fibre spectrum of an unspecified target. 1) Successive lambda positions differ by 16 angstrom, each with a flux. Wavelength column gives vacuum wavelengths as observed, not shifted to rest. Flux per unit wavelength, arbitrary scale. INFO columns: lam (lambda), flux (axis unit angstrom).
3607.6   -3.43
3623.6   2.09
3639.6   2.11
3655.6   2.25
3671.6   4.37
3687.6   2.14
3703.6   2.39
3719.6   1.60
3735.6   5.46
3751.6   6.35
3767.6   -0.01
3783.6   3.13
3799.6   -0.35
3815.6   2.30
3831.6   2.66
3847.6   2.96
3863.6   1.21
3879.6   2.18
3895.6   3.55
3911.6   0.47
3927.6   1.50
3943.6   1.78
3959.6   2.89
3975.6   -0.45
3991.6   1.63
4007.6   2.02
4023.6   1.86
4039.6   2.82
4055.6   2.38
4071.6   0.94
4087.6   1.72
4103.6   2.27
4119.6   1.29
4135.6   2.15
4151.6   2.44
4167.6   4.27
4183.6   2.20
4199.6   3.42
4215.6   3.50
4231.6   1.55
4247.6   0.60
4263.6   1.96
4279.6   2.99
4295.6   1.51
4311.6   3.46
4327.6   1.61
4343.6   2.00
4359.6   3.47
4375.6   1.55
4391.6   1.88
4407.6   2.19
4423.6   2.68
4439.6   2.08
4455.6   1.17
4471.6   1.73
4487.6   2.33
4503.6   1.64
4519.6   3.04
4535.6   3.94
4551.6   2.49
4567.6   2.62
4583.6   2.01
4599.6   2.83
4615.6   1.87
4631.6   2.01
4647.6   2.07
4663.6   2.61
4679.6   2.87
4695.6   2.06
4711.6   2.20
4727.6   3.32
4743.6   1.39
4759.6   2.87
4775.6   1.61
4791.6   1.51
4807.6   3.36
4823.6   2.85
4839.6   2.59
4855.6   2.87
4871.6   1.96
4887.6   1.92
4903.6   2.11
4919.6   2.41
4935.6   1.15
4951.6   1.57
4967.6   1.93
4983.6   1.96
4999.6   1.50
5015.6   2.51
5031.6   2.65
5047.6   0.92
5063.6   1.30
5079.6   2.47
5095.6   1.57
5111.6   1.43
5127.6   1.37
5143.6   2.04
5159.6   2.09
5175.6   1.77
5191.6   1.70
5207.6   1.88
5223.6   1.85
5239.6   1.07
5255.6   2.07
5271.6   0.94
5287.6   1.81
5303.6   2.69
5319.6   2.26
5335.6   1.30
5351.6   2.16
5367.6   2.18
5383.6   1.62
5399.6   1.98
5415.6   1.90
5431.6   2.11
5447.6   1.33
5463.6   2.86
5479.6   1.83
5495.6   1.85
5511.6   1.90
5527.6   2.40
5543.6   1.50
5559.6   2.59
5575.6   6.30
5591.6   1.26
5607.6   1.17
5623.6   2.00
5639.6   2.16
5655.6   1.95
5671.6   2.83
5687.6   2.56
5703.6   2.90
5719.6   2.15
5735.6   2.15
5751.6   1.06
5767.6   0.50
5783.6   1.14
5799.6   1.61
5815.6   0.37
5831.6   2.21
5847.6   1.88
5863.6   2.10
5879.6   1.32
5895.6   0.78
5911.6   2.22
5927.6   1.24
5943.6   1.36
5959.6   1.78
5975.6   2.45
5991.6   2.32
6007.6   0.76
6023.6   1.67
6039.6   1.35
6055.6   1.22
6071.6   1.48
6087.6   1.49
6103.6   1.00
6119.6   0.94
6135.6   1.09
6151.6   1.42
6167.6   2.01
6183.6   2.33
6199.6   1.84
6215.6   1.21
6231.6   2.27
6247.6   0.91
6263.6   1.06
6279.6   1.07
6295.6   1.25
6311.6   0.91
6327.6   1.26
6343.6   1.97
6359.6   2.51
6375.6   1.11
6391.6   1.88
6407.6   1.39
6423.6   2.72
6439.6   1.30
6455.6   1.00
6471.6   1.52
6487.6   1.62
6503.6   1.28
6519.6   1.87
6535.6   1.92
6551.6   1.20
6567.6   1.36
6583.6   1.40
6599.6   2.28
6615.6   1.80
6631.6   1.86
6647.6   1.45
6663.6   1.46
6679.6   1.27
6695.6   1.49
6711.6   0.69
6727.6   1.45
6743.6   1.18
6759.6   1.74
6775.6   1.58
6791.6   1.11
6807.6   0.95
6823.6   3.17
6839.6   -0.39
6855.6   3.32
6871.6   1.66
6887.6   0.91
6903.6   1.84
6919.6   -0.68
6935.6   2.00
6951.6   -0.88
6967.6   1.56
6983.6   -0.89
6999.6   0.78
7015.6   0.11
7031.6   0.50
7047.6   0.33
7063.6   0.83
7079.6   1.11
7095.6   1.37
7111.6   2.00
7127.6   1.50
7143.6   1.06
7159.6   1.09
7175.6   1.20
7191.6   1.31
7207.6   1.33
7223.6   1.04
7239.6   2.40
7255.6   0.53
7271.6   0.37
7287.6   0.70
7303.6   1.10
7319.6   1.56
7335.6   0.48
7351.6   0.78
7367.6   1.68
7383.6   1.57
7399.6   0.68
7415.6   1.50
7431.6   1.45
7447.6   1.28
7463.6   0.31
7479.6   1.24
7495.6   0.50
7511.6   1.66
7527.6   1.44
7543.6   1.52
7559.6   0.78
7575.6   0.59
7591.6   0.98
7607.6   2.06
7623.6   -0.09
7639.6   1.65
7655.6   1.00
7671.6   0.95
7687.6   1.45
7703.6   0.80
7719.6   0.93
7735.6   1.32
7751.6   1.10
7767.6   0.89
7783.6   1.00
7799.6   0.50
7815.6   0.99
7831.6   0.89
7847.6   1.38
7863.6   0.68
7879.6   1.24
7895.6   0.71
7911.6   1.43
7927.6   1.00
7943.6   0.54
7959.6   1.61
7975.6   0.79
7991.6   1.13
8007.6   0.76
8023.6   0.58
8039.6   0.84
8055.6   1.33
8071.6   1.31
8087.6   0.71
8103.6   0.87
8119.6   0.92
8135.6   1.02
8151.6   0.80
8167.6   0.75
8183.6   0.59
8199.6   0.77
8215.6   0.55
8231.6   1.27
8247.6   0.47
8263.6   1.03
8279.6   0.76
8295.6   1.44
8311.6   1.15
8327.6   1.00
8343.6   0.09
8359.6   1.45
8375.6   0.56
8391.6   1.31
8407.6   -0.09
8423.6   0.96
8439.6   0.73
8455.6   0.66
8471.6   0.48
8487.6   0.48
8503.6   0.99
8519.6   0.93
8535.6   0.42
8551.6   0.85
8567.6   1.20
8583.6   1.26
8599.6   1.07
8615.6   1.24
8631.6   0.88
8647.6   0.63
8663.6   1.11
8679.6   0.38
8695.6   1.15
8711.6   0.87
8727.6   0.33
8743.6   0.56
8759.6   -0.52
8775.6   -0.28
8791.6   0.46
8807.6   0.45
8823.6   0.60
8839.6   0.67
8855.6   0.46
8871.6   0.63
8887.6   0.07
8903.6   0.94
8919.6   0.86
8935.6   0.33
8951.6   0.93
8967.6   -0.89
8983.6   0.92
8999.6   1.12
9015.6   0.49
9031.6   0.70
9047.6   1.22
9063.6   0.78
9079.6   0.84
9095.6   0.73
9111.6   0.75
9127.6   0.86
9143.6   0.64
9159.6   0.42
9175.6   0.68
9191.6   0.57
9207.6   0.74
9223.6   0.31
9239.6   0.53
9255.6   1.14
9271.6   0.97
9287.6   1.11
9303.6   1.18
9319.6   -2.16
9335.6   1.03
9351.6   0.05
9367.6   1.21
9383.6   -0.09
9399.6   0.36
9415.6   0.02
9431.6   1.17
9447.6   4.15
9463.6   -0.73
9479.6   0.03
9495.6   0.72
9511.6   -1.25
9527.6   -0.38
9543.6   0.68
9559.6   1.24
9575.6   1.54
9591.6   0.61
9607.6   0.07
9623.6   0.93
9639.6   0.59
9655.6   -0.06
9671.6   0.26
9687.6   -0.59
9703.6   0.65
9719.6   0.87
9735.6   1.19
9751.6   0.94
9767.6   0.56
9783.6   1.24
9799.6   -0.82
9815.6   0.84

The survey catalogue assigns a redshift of 0.39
